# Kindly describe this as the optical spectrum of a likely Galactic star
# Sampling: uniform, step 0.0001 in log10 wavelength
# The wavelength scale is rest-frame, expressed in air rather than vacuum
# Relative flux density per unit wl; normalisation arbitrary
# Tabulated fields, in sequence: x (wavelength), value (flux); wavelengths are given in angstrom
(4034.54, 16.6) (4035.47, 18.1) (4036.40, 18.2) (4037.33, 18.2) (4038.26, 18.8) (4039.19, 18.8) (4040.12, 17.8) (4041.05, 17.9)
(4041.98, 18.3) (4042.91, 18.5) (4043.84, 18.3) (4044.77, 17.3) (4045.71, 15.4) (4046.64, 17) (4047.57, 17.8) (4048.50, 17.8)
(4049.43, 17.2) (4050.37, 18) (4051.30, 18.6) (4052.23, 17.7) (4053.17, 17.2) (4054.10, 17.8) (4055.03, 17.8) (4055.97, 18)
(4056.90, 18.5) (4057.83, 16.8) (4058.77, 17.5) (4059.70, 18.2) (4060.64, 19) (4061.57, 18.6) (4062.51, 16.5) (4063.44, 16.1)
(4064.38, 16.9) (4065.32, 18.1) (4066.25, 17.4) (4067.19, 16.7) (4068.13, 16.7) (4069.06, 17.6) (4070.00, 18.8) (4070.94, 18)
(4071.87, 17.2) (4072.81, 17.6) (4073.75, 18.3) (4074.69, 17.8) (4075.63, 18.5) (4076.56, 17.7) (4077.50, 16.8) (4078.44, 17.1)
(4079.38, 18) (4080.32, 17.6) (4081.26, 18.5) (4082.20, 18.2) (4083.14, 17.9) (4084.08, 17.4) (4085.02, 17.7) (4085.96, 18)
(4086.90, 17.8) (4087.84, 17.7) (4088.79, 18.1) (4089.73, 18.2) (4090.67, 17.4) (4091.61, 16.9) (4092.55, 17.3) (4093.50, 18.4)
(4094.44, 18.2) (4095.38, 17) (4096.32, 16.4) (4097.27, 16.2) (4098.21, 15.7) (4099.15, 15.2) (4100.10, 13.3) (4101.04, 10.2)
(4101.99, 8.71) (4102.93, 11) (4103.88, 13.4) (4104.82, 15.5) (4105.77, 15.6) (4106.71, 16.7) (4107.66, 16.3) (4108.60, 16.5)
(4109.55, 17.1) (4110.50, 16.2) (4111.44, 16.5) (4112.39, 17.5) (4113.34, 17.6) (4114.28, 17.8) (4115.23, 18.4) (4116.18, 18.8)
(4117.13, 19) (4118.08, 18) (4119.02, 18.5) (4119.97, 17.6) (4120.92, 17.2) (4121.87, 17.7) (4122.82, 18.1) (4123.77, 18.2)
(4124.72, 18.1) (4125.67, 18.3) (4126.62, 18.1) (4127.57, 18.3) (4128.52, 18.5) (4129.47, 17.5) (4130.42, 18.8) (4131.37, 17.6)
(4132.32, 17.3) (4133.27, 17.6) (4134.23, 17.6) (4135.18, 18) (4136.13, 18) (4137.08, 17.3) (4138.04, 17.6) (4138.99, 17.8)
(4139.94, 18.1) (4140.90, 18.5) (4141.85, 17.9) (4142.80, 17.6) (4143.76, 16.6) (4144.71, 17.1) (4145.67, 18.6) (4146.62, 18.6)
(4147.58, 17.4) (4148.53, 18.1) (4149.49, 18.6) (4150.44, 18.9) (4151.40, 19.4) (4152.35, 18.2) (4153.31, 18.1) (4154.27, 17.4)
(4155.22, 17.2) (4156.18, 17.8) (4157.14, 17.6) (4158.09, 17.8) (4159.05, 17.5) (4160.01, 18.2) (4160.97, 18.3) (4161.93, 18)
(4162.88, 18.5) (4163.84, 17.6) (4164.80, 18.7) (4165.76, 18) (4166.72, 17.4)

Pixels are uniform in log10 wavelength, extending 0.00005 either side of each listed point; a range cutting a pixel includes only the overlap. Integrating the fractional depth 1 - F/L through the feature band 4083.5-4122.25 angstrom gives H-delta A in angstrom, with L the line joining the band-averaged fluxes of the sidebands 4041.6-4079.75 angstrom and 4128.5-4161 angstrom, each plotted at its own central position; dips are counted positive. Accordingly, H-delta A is 2.6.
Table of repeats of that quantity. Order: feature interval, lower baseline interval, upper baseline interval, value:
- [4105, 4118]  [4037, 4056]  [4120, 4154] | 0.5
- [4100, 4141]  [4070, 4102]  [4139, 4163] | 1.5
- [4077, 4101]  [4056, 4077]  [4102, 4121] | 0.0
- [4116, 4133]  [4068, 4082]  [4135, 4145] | -0.3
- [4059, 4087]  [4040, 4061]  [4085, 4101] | -0.7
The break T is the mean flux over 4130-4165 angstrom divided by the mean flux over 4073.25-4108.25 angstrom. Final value 1.09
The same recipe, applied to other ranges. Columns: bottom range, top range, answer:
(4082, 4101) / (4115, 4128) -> 1.07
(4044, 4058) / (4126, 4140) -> 1.02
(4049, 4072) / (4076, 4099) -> 0.99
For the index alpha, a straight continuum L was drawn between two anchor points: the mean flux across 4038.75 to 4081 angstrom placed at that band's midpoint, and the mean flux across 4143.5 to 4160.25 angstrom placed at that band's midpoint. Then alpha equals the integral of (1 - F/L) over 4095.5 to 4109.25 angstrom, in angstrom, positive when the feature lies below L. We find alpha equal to 2.6 angstrom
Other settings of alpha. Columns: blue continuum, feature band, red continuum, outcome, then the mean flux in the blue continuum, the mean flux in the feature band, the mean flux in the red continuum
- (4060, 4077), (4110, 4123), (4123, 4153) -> 0.09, 17.6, 17.8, 18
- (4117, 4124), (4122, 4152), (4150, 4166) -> 0.04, 18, 18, 18.1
